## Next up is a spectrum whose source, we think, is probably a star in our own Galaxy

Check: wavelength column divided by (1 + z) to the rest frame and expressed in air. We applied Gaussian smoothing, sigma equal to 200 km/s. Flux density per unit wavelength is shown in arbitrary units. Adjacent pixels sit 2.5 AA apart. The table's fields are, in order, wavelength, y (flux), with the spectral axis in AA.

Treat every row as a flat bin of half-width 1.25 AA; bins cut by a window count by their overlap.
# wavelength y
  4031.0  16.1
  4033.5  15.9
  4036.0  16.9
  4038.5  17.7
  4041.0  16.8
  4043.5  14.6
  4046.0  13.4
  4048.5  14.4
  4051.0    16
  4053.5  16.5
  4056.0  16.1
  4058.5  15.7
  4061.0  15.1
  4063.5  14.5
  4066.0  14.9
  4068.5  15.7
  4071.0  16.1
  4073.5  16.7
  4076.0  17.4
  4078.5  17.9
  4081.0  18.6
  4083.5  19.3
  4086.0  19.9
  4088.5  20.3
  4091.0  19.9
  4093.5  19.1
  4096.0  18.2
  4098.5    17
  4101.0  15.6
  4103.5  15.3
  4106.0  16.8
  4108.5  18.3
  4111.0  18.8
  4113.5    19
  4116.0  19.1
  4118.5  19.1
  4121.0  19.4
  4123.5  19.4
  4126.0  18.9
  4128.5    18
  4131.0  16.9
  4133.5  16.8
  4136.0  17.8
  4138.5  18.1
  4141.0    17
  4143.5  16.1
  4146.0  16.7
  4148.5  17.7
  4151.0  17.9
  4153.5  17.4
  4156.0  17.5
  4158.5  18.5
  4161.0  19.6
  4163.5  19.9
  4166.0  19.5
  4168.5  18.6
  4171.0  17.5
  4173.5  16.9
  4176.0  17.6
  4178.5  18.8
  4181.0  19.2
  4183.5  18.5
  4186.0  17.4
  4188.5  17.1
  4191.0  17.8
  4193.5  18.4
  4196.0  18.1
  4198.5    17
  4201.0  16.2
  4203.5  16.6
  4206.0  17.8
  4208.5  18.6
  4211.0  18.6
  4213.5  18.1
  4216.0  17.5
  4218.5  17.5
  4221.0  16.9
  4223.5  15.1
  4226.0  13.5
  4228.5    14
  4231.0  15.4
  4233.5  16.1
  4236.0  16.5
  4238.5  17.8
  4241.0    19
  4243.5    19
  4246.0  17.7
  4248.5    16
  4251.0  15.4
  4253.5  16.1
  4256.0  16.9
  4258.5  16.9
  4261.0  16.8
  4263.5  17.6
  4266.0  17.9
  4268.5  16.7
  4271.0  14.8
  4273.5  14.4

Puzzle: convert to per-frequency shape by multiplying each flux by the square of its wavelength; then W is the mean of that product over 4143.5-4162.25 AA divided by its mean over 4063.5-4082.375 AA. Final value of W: 1.1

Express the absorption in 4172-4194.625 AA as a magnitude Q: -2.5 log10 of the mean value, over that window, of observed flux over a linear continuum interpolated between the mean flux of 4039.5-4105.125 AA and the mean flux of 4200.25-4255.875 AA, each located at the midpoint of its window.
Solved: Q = -0.07 mag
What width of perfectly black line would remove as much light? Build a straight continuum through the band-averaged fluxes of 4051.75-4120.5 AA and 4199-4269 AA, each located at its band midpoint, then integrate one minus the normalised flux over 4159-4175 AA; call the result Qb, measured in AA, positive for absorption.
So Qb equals -1.4 AA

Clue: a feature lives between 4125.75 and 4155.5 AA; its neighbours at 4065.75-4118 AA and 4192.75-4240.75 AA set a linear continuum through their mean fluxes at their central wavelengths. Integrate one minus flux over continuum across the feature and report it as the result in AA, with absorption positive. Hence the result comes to 0.15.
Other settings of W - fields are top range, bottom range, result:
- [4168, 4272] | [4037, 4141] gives 1.05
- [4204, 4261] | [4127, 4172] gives 0.98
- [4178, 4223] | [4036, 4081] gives 1.19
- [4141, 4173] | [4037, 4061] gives 1.21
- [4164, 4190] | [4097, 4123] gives 1.05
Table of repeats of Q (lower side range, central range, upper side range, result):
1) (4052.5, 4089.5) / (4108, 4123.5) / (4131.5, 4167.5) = -0.09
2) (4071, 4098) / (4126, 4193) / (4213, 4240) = -0.04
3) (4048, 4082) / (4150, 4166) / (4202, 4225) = -0.10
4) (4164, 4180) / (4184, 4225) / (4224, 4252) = -0.01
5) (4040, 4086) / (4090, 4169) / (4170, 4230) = -0.08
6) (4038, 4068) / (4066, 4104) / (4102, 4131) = -0.06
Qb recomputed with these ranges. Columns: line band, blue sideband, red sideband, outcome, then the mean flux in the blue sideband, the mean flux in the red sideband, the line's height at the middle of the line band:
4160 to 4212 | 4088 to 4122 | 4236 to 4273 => -1.5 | 18.2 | 17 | 17.5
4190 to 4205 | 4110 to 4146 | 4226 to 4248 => -0.1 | 18.1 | 16.7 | 17.2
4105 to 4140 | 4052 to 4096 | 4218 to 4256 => -2.6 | 17.3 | 16.4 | 17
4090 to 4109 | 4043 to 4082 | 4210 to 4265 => -1.7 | 15.9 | 16.7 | 16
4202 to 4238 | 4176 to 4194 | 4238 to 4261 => 2.0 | 18.1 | 17.2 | 17.6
